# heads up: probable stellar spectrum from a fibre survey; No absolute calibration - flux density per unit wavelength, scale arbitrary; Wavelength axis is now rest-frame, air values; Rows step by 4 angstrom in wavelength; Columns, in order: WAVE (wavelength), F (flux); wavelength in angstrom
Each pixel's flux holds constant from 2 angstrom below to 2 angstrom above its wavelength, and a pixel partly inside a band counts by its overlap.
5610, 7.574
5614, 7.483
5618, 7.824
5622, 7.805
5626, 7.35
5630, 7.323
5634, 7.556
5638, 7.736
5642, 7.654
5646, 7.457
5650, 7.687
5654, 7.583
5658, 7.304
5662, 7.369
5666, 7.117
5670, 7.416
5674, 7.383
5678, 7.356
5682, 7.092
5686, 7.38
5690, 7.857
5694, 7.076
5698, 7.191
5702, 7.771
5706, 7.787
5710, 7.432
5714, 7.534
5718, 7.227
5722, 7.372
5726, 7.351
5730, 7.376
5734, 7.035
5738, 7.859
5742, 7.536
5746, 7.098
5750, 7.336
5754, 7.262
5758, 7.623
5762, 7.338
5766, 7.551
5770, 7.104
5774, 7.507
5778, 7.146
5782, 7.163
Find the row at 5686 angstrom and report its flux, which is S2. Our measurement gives 7.38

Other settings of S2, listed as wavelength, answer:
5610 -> 7.574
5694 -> 7.076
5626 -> 7.35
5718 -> 7.227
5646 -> 7.457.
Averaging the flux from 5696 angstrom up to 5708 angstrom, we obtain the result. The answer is 7.58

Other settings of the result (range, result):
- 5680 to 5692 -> 7.44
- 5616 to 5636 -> 7.57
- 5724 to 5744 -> 7.43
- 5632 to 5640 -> 7.65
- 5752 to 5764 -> 7.41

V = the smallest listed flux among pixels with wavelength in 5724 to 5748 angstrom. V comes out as 7.035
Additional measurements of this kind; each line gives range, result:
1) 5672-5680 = 7.356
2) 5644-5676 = 7.117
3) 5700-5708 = 7.771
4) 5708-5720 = 7.227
